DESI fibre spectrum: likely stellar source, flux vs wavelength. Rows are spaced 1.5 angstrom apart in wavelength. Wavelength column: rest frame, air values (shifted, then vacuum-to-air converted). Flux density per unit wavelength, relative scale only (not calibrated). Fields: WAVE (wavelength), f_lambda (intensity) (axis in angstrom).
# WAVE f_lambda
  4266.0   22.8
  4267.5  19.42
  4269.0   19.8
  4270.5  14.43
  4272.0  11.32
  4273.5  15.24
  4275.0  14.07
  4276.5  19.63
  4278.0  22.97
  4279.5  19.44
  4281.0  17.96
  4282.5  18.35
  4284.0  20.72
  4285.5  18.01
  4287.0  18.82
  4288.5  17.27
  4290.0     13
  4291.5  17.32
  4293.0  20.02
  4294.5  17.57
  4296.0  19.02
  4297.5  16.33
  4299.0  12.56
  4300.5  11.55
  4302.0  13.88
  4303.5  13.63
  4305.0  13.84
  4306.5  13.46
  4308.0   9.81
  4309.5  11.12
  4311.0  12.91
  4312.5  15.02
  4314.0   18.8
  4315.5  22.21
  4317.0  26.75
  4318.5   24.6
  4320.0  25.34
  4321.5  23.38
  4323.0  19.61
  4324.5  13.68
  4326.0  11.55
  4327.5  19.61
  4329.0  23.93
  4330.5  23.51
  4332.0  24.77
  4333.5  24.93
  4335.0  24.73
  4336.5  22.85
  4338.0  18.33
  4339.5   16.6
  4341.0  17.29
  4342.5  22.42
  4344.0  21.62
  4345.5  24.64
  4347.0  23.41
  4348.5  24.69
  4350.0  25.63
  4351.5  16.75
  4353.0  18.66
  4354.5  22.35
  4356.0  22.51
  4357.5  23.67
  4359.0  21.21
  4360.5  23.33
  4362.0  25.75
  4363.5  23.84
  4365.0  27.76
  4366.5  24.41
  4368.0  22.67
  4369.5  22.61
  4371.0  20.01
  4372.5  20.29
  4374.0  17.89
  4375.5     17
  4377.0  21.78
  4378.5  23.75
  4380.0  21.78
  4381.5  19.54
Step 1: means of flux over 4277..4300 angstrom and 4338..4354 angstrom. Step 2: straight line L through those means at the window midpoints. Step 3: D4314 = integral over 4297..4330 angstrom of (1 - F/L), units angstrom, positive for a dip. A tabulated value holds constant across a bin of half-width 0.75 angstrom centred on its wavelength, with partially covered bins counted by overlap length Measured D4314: 4.0 angstrom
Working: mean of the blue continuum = 17.9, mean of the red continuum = 21.1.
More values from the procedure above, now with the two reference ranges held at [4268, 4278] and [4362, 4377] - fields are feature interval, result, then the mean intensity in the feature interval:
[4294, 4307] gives 2.4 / 14.6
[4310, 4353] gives -2.5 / 21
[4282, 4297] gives -0.6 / 18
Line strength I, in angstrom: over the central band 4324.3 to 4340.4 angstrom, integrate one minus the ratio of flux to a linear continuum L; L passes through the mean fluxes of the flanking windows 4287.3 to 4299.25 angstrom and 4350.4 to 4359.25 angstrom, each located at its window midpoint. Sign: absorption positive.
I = -0.9 angstrom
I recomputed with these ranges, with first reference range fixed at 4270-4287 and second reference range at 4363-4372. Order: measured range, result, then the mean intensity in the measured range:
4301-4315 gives 4.17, 13.7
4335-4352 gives 0.28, 21.5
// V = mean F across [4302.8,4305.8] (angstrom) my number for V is 13.7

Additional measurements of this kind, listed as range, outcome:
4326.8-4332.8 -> 23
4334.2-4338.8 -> 21.9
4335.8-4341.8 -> 18.8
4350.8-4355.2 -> 19.2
